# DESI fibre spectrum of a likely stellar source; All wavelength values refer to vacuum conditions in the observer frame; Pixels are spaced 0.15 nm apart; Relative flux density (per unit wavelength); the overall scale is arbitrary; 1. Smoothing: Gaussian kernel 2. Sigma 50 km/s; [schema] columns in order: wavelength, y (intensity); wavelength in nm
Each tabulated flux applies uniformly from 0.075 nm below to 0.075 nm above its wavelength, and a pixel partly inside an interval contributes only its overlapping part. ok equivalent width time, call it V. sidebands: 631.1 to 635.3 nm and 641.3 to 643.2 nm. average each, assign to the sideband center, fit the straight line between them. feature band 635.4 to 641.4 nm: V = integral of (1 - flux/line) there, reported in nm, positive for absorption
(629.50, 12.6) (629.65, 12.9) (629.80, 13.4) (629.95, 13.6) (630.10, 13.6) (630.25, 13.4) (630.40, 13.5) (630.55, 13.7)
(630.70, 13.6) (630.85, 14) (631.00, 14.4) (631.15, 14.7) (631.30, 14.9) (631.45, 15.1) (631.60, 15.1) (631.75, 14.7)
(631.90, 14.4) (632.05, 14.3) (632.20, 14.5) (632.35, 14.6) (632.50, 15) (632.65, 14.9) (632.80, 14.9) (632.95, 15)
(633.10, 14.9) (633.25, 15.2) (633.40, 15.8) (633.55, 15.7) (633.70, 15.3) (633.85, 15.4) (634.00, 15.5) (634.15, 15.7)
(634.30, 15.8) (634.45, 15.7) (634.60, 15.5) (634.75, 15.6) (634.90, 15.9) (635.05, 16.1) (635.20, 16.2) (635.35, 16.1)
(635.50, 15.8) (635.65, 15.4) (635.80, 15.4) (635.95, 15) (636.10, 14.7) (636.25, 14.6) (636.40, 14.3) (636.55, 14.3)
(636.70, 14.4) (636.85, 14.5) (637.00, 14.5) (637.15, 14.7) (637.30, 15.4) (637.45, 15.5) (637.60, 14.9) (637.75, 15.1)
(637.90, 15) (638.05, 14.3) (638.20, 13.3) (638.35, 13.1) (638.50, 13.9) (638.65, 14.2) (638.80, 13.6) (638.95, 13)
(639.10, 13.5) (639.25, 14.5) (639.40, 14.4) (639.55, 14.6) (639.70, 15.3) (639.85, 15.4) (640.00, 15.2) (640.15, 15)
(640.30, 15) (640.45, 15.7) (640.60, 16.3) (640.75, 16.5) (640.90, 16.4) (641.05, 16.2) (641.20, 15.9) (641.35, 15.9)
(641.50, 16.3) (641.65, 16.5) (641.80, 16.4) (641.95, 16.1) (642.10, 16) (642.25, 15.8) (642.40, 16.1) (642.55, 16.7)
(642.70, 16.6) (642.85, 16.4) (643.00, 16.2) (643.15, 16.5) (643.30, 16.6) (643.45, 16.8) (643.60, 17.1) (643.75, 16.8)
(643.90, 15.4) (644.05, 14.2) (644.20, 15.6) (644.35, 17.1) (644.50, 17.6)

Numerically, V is 0.365 nm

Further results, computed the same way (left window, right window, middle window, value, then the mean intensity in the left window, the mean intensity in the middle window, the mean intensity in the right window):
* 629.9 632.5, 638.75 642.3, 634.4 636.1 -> -0.10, 14.3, 15.7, 15.4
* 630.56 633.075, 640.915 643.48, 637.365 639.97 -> 0.23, 14.6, 14.3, 16.3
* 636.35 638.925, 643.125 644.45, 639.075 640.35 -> 0.02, 14.4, 14.8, 16.2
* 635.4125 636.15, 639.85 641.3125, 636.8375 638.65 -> 0.12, 15.3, 14.5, 15.8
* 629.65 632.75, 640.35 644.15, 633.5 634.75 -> -0.07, 14.2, 15.6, 16.2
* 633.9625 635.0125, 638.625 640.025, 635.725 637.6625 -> 0.04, 15.7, 14.8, 14.3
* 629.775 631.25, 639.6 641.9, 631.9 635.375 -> -0.22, 13.8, 15.3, 15.9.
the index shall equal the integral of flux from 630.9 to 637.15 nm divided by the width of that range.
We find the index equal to 15.1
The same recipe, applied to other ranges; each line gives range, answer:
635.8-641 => 14.7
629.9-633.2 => 14.4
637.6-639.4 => 14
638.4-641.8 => 15.2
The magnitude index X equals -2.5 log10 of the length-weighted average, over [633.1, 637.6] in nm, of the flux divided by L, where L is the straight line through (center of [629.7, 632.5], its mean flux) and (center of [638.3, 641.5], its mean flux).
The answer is -0.05 mag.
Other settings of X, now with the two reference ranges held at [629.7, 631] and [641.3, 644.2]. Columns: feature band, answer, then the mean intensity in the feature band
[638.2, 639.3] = 0.13 mag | 13.6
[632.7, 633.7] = -0.07 mag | 15.2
